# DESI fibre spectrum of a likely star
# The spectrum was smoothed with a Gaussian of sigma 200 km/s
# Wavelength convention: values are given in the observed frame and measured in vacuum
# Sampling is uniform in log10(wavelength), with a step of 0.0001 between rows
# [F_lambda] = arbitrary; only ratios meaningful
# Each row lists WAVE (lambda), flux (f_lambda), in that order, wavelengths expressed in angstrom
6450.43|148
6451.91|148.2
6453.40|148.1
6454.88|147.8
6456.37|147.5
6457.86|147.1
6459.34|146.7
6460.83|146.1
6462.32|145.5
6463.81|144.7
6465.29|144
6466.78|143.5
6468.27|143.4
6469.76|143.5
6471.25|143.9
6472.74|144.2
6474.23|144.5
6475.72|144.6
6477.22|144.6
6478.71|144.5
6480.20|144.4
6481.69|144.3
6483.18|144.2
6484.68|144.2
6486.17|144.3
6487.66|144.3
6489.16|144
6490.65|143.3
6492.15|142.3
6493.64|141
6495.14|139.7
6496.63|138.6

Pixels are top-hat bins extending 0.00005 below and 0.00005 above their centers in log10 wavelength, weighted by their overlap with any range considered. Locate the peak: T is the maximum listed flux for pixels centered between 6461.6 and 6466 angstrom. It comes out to 145.5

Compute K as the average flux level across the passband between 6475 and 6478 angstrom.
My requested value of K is 144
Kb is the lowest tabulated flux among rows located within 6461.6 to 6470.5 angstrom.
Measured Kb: 143.4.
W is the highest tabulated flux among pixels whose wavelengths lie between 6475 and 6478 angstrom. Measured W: 144.6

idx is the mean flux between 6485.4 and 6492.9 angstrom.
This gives 144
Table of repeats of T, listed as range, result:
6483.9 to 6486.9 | 144.3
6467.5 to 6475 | 144.5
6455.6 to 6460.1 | 147.5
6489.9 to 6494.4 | 143.3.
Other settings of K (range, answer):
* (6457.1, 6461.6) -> 147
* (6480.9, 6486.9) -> 144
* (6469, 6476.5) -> 144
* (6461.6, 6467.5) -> 145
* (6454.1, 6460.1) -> 147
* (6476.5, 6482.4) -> 145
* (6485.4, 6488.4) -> 145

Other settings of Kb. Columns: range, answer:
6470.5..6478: 143.9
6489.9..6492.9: 142.3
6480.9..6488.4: 144.2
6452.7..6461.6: 146.1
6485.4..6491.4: 143.3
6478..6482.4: 144.3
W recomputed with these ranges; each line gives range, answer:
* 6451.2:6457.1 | 148.2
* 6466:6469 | 143.5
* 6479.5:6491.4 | 144.4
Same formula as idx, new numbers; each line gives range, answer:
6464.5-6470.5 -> 144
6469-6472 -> 144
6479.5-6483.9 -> 144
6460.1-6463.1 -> 146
